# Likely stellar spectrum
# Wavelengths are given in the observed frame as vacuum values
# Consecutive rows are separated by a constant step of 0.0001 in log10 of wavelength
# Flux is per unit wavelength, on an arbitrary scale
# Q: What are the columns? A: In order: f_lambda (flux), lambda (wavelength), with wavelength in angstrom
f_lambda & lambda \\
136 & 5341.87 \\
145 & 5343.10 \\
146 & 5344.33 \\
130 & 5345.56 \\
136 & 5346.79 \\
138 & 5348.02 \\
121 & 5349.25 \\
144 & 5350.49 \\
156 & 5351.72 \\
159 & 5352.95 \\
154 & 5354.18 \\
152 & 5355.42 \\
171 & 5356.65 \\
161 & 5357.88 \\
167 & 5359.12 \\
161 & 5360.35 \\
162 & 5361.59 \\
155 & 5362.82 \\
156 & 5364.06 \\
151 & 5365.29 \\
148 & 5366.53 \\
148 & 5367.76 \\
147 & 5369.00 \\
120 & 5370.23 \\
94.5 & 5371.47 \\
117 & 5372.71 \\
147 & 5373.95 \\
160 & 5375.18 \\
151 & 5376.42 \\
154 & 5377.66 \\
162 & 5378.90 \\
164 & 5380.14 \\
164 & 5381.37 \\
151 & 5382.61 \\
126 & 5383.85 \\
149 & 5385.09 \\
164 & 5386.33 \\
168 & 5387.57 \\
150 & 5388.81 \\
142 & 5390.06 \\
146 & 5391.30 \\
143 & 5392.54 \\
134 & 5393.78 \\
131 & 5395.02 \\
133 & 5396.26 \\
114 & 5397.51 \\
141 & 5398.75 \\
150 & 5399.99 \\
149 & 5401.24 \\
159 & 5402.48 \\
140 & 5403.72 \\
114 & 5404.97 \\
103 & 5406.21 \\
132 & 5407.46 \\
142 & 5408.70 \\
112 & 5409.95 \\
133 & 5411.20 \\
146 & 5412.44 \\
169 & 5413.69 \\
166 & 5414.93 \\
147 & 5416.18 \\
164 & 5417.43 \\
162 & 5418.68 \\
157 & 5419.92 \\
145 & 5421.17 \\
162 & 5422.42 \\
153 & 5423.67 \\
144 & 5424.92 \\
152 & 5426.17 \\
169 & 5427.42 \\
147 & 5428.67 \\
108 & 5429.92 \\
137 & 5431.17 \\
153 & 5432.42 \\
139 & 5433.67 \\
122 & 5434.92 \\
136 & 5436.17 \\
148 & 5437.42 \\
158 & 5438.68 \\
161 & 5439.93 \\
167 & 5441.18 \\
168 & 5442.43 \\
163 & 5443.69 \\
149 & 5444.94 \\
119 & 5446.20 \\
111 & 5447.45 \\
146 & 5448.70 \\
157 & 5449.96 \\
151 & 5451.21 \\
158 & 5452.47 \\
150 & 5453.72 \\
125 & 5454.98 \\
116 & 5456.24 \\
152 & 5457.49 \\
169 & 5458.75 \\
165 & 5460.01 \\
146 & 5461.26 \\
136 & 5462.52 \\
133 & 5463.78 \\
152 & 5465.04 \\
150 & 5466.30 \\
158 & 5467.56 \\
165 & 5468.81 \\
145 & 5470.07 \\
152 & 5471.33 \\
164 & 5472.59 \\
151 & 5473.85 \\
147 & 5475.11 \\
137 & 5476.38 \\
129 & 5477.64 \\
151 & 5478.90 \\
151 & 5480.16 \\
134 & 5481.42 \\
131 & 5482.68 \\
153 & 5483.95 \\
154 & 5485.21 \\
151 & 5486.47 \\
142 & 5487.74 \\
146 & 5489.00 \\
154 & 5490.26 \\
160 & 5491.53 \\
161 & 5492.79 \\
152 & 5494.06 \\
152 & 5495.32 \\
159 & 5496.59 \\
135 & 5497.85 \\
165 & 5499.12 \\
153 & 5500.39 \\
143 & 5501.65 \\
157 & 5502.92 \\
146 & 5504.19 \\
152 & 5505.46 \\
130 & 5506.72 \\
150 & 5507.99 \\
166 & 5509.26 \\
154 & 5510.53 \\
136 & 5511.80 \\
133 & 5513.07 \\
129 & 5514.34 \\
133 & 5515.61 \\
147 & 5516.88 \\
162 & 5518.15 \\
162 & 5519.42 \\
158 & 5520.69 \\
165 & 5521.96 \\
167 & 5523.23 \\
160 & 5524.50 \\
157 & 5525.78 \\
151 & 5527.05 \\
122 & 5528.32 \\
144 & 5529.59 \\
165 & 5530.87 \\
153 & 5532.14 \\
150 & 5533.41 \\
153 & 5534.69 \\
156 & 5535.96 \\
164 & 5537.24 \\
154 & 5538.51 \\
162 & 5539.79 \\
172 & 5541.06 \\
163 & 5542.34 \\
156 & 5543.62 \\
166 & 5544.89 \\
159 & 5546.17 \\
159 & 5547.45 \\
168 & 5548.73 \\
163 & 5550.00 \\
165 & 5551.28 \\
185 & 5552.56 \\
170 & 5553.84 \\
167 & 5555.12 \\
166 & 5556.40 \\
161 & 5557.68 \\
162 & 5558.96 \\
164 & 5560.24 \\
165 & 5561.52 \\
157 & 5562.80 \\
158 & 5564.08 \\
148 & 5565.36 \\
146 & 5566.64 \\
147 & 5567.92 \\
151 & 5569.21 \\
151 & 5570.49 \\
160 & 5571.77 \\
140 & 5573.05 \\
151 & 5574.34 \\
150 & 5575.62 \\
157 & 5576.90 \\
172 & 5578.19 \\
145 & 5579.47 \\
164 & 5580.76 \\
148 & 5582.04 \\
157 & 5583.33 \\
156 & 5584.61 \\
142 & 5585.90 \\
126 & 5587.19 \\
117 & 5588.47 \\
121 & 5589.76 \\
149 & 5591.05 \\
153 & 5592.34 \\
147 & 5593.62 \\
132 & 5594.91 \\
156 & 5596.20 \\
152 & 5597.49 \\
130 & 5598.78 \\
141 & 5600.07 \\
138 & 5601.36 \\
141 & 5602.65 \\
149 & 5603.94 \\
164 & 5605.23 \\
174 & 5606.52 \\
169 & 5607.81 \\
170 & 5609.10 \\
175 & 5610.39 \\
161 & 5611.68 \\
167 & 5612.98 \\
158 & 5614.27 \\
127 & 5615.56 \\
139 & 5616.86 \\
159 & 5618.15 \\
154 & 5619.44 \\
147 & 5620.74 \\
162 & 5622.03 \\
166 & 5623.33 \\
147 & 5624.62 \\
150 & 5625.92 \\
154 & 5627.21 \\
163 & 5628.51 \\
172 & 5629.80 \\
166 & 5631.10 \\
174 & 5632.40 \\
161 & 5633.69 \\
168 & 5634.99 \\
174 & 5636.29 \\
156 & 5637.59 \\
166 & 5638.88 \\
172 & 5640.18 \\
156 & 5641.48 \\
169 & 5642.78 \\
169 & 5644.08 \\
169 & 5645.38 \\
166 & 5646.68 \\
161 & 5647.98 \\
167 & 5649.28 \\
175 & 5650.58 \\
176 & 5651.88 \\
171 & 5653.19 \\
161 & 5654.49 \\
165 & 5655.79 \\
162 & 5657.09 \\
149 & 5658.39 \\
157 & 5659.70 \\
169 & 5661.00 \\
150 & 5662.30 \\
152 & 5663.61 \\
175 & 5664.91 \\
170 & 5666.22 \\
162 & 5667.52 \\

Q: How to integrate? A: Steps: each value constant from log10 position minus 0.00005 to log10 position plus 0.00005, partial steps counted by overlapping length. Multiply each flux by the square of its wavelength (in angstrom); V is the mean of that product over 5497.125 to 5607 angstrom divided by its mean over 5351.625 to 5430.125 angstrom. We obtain 1.10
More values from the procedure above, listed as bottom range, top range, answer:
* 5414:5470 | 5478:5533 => 1.03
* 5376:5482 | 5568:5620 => 1.09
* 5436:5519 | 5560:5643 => 1.09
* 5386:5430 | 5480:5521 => 1.06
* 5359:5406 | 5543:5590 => 1.15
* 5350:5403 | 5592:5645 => 1.16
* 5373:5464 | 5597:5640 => 1.16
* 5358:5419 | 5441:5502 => 1.05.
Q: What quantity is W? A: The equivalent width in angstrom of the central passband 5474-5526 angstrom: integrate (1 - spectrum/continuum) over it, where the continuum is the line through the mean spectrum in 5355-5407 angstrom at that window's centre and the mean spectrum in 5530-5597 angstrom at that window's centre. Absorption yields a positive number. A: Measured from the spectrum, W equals 0.9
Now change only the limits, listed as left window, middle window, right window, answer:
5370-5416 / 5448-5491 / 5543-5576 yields 0.61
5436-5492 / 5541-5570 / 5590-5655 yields -1.36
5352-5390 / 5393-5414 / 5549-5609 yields 2.27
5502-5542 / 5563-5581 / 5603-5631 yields 0.31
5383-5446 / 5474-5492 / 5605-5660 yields 0.59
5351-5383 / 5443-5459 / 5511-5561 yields 1.16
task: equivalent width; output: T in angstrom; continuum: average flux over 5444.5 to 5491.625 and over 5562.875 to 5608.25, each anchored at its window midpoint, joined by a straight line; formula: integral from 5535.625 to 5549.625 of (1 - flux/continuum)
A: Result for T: -1.3 angstrom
